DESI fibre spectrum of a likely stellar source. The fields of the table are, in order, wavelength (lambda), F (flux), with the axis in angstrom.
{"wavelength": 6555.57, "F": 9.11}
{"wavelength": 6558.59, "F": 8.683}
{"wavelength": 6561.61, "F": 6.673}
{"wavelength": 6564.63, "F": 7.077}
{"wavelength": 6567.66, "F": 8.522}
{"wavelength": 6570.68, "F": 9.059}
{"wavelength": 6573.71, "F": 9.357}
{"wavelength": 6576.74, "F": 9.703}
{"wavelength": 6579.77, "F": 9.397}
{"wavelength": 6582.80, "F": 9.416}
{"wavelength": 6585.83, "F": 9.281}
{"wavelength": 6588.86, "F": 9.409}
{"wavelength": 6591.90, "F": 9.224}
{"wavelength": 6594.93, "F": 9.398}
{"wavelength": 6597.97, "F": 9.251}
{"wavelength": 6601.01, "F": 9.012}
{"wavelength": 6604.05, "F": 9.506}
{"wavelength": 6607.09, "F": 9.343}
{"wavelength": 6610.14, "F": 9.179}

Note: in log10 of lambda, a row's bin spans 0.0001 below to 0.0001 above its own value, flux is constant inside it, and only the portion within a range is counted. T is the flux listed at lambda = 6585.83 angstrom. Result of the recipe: 9.281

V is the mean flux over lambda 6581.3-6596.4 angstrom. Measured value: 9.35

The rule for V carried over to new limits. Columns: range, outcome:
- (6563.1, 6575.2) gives 8.5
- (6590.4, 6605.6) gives 9.28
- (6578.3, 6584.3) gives 9.41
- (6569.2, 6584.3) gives 9.38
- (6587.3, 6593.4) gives 9.31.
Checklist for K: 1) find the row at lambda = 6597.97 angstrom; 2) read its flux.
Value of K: 9.251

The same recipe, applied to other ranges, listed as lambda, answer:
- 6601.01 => 9.012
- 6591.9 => 9.224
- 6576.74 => 9.703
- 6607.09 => 9.343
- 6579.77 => 9.397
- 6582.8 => 9.416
